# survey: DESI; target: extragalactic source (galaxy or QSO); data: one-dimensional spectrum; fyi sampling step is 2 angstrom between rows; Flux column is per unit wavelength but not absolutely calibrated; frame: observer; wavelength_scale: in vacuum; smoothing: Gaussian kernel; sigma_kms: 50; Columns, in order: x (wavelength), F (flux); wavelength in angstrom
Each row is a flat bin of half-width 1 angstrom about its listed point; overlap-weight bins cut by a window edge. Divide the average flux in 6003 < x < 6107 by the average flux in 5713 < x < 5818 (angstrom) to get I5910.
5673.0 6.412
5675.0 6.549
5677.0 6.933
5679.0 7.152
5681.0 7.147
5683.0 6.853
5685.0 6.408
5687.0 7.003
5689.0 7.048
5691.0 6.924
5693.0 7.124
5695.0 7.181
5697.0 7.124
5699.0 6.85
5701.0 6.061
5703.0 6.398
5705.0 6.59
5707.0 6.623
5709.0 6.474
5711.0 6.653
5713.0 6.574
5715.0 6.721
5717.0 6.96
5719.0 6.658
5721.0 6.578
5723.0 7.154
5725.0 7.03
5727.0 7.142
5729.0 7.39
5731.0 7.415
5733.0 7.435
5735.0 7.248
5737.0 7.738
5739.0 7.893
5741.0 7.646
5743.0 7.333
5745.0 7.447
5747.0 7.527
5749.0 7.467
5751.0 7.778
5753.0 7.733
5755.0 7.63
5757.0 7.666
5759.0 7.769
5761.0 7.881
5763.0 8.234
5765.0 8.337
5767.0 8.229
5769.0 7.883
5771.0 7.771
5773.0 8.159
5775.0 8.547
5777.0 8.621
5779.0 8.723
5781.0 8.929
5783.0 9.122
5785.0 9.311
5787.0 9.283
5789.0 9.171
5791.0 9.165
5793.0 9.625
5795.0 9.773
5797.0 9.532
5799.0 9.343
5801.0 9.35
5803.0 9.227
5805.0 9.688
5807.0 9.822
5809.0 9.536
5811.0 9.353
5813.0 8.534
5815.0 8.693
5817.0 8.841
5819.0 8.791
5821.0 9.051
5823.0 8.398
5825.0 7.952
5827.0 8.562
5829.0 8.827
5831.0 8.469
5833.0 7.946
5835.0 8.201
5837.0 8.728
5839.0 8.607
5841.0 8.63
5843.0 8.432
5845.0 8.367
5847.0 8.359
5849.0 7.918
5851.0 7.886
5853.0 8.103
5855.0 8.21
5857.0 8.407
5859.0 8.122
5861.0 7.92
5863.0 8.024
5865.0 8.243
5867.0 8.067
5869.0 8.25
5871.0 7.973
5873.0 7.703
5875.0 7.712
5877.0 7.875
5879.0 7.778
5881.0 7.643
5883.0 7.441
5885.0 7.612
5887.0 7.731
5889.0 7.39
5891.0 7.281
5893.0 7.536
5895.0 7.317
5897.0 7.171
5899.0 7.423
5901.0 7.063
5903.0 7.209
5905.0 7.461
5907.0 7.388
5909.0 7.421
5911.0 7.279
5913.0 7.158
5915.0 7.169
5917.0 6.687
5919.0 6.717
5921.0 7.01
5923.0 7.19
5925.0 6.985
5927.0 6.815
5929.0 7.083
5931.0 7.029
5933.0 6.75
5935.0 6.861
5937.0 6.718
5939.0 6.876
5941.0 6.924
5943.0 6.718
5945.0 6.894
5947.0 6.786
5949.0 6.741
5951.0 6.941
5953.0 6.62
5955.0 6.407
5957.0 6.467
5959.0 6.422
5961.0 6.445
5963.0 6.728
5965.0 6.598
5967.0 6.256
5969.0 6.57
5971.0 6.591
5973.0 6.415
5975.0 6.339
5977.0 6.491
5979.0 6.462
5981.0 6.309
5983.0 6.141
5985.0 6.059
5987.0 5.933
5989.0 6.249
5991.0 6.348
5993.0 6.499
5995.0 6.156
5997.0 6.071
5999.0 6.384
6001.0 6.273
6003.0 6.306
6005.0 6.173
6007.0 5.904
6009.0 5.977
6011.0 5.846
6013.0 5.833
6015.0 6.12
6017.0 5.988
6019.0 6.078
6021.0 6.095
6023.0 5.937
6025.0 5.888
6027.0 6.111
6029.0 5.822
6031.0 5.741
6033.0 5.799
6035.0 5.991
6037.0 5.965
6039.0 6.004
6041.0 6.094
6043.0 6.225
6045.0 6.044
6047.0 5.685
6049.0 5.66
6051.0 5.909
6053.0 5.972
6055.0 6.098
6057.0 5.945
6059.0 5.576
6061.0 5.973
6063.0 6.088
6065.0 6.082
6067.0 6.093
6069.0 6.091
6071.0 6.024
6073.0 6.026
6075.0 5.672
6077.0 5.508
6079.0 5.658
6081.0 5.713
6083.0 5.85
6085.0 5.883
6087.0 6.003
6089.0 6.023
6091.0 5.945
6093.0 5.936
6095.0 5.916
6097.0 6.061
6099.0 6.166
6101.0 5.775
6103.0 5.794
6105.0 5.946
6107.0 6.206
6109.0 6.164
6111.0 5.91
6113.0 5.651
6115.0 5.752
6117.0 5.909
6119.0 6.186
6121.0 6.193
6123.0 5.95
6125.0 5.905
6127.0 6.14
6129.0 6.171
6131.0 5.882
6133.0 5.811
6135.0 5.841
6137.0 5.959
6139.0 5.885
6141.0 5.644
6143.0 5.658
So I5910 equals 0.72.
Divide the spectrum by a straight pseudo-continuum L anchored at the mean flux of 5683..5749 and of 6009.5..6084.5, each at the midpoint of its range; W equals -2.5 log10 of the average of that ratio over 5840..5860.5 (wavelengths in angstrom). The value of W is -0.24 mag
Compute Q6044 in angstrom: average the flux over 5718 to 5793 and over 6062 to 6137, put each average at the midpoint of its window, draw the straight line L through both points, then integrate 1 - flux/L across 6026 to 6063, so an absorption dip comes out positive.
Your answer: 2.0 angstrom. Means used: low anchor 7.94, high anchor 5.94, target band 5.93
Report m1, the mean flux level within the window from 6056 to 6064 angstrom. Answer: 5.9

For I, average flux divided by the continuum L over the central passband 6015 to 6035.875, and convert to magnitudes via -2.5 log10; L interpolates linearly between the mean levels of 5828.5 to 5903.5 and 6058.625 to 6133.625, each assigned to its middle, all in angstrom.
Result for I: 0.10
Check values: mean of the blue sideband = 7.94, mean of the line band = 5.95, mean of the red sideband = 5.94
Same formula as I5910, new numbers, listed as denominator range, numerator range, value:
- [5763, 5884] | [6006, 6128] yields 0.70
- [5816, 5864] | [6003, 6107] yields 0.71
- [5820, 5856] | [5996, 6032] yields 0.72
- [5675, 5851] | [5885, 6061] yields 0.82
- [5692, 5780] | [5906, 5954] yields 0.94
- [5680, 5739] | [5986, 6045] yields 0.87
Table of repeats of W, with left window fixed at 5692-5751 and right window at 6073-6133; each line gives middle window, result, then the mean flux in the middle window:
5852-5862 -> -0.22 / 8.15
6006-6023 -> 0.04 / 5.98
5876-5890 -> -0.16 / 7.64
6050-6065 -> 0.02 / 5.95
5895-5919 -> -0.11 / 7.2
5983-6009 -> 0.01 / 6.19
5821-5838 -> -0.24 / 8.42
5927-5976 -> -0.05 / 6.68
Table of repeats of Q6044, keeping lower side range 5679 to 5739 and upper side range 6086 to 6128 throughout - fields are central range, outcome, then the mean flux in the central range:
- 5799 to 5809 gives -4.17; 9.51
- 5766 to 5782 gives -3.73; 8.36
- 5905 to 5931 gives -2.65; 7.09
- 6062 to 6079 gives 0.38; 5.93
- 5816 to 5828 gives -3.49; 8.6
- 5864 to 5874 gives -2.29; 8.05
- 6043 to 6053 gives 0.39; 5.88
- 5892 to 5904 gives -1.49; 7.29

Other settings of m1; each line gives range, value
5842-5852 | 8.19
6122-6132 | 6.01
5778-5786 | 9.02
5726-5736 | 7.33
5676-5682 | 7.08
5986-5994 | 6.26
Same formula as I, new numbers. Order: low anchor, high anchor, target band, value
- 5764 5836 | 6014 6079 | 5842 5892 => 0.02 mag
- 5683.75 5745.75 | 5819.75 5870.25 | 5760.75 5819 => -0.15 mag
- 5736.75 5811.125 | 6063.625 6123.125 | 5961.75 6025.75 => 0.09 mag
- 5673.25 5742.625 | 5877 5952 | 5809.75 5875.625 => -0.18 mag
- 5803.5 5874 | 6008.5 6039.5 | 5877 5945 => 0.05 mag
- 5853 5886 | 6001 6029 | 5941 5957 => 0.03 mag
